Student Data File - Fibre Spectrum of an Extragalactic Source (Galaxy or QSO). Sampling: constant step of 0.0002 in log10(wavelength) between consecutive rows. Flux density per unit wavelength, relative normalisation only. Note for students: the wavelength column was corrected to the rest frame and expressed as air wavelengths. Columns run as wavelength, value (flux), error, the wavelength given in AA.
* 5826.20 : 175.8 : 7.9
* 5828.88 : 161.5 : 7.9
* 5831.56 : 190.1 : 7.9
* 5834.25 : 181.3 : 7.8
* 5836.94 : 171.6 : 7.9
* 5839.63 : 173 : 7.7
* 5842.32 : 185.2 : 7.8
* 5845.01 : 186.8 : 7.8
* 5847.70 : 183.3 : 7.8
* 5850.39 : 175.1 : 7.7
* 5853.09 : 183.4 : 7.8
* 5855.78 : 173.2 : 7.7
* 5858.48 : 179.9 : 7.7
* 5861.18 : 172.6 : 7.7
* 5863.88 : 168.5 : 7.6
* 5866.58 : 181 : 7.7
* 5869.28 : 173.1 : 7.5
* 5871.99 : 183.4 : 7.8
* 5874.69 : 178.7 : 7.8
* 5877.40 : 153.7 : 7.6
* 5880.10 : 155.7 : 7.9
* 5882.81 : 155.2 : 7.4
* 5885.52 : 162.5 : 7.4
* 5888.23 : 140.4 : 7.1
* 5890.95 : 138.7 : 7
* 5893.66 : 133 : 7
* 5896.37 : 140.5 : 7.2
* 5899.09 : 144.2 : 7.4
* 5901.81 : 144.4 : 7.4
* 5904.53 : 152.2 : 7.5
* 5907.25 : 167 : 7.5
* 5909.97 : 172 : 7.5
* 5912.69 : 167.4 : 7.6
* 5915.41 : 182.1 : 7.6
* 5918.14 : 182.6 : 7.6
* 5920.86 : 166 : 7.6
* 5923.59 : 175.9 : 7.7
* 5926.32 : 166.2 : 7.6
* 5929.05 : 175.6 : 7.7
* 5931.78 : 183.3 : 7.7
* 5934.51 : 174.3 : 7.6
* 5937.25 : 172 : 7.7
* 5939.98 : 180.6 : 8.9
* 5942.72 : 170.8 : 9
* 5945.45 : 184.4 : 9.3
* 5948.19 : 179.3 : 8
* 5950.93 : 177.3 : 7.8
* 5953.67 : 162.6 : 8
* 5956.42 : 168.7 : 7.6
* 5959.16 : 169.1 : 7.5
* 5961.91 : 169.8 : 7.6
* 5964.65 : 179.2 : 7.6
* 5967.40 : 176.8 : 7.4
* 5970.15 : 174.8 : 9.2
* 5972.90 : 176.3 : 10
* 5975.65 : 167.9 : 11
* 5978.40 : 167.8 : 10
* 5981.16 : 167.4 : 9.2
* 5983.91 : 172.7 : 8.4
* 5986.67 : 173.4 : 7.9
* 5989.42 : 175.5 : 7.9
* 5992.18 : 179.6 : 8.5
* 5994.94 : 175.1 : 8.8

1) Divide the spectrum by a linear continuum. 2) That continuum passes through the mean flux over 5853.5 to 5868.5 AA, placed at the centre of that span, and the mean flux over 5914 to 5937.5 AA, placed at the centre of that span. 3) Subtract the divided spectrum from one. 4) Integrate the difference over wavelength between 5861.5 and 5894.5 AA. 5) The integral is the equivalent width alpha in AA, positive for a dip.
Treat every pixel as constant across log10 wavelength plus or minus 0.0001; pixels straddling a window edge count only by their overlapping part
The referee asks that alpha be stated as 2.71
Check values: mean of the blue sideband 176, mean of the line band 161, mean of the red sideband 175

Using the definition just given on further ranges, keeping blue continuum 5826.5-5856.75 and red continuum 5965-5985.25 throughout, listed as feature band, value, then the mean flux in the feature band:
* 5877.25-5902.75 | 4.31 AA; 147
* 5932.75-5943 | -0.06 AA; 175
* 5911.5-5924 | 0.01 AA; 175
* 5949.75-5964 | 0.27 AA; 170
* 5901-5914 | 1.05 AA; 161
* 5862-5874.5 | 0.06 AA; 177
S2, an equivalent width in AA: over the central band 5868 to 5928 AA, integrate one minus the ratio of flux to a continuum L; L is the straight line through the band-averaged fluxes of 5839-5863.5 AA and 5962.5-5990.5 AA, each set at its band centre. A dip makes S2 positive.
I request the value 5.4 AA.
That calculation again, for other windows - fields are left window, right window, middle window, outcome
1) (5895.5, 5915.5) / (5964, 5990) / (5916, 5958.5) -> -2.7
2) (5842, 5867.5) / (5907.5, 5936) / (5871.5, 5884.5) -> 1.0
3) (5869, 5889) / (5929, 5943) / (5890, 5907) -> 2.4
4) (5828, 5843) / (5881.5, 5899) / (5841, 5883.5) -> -3.5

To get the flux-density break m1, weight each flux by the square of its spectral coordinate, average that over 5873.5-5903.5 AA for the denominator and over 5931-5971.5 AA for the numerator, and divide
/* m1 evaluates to 1.2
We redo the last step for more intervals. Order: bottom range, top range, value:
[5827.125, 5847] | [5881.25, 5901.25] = 0.83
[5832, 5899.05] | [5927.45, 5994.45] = 1.07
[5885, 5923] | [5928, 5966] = 1.13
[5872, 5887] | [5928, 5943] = 1.10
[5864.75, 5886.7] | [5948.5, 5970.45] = 1.06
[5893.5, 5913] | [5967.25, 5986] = 1.15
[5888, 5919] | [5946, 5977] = 1.14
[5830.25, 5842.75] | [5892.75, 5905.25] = 0.81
